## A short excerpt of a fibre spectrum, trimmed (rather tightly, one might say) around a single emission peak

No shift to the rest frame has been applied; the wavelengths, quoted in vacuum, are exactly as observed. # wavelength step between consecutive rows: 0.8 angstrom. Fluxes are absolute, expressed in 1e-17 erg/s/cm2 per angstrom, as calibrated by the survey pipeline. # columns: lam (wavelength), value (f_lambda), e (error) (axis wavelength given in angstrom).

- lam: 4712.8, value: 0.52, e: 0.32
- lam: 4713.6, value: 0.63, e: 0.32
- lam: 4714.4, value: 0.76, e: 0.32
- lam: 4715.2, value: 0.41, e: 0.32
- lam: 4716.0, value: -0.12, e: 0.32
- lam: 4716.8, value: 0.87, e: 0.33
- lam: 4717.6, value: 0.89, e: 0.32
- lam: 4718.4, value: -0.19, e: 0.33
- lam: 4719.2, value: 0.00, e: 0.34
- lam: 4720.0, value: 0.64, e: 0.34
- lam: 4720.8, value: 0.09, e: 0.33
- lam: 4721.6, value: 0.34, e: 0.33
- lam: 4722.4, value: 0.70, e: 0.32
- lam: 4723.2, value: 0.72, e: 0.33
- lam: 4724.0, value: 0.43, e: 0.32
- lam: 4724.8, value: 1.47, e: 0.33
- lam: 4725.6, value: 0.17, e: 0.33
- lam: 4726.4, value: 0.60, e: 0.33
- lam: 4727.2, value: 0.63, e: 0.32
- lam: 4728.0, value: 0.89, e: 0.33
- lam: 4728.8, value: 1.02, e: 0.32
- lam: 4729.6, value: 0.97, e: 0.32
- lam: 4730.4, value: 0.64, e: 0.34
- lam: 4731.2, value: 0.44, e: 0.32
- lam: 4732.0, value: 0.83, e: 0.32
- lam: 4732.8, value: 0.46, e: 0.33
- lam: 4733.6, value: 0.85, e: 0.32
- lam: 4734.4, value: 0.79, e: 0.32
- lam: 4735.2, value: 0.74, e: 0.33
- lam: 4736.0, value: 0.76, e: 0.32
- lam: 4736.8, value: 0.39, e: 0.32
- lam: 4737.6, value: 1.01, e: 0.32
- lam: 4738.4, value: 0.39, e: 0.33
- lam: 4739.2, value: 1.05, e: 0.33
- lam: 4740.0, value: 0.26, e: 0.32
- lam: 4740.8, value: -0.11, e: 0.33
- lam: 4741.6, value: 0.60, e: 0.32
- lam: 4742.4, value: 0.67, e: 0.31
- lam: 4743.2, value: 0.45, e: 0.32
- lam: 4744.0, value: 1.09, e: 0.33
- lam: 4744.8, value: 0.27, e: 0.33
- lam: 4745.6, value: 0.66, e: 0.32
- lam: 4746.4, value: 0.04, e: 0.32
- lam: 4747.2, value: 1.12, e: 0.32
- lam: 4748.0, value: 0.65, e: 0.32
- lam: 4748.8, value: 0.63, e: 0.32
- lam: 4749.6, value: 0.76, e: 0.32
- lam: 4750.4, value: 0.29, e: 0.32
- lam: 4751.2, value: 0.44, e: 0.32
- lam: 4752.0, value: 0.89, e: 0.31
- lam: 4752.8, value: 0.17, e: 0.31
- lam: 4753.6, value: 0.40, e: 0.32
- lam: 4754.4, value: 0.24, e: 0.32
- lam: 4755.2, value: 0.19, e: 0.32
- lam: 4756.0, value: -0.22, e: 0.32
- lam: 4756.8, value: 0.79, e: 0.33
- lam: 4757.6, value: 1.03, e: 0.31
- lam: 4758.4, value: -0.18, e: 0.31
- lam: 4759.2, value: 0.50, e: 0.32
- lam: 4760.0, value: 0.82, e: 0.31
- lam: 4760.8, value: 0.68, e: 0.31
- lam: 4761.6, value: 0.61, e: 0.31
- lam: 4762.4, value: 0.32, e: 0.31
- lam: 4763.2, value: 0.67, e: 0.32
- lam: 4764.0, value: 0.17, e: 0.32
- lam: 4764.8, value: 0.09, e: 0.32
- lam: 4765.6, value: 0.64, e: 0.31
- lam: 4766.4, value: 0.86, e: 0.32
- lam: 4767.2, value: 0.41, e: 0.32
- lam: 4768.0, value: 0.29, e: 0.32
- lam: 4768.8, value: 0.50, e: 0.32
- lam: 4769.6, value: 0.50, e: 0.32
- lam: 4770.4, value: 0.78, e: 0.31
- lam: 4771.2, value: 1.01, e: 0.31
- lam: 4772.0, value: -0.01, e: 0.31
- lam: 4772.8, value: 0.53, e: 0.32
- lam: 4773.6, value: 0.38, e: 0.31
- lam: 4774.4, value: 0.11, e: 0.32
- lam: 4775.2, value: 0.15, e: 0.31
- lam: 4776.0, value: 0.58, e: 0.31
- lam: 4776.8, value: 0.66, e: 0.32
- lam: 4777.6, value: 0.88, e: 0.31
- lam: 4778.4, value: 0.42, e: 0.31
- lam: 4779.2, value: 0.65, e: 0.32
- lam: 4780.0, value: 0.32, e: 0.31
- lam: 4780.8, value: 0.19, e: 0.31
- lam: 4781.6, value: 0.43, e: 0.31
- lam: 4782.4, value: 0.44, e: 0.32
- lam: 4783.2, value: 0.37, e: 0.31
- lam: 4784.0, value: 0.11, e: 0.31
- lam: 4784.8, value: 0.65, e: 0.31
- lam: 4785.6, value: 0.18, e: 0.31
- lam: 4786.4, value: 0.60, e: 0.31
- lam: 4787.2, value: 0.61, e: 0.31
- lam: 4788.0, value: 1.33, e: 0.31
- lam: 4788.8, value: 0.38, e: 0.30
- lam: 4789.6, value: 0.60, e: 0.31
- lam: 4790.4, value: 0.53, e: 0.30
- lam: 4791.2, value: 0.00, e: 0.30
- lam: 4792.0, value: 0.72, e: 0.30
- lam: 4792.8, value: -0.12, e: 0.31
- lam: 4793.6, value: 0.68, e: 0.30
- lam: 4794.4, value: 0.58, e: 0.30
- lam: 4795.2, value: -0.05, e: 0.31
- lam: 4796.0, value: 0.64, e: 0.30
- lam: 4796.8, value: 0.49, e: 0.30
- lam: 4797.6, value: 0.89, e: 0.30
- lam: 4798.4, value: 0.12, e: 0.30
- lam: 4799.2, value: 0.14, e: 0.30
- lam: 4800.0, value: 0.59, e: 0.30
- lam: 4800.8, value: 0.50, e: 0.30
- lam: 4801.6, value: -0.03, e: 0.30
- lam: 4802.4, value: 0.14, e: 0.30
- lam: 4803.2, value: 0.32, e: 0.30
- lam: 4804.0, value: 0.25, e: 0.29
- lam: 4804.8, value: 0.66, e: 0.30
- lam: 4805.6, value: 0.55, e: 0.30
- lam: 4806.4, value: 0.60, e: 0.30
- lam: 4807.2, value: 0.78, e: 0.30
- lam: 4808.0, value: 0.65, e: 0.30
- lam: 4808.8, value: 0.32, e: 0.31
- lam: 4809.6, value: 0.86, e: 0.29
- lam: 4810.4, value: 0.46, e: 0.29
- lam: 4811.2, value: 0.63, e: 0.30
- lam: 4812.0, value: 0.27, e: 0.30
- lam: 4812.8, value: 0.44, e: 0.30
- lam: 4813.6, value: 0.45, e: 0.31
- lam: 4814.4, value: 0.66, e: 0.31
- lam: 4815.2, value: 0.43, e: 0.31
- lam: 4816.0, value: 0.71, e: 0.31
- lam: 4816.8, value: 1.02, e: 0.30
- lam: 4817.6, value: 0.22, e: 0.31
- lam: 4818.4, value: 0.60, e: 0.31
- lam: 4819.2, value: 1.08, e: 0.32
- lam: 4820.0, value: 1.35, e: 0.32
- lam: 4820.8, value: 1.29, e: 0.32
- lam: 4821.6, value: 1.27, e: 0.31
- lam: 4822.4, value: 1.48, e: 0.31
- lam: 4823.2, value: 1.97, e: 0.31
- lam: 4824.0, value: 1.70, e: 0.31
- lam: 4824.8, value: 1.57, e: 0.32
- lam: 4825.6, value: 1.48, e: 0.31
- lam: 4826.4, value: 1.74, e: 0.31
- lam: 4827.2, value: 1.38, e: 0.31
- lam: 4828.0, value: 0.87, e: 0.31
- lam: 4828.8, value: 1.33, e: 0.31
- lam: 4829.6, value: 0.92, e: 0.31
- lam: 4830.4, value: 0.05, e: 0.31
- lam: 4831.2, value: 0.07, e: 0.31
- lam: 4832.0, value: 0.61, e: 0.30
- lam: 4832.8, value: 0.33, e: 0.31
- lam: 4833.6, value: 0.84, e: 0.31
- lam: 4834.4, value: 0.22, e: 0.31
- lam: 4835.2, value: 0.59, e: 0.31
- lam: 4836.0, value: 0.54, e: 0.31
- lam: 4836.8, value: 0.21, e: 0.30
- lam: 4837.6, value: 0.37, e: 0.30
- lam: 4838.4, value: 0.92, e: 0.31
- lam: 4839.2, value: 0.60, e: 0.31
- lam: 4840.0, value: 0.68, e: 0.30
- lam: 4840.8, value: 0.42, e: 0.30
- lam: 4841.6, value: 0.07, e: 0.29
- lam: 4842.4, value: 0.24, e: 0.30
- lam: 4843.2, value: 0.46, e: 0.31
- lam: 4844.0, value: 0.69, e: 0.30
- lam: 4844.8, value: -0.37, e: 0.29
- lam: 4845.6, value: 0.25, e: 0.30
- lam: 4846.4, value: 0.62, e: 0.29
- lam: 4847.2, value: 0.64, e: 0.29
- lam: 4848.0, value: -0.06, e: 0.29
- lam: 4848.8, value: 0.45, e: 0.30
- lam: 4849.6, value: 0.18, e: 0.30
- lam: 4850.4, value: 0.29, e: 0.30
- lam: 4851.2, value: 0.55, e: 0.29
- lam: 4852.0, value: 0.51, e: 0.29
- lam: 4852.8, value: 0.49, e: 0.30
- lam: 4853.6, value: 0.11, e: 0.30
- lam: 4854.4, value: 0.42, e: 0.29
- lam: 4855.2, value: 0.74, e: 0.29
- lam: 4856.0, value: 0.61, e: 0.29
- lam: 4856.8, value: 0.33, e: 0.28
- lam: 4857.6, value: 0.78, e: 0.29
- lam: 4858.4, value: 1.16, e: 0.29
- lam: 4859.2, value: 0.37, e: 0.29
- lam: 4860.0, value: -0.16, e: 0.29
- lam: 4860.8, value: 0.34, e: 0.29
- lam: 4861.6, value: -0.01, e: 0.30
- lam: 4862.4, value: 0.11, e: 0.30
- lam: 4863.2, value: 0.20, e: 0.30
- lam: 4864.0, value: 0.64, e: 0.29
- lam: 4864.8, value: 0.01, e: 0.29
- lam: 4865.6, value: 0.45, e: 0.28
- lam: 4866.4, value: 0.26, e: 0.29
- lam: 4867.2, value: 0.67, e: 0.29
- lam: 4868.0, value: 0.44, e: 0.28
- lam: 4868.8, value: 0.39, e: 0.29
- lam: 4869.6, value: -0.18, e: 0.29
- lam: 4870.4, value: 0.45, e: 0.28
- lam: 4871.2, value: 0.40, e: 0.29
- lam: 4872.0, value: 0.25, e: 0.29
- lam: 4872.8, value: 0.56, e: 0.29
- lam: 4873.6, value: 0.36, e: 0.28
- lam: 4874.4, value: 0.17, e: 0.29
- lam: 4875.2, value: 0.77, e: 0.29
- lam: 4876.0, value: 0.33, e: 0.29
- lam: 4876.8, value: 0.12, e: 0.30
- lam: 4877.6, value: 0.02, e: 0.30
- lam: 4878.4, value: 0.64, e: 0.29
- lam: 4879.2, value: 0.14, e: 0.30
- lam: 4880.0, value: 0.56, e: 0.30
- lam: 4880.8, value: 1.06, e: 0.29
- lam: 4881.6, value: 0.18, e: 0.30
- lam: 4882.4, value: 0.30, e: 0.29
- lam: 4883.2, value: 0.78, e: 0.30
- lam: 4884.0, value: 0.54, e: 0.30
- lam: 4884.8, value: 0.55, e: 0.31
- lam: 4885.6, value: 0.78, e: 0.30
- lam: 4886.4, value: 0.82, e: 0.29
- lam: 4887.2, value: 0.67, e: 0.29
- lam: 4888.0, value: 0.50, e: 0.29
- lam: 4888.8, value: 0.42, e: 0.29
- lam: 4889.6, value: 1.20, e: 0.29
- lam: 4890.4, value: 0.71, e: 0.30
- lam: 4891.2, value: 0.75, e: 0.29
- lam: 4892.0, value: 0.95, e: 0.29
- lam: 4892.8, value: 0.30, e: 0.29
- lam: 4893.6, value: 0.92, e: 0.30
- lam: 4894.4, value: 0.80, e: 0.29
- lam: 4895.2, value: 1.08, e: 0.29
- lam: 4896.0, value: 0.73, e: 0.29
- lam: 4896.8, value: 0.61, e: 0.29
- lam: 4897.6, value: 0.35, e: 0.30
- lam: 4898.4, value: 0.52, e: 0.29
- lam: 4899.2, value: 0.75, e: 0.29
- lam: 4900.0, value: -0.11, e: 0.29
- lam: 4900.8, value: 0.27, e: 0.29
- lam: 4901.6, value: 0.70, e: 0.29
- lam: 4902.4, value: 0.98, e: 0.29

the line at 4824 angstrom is [O II]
